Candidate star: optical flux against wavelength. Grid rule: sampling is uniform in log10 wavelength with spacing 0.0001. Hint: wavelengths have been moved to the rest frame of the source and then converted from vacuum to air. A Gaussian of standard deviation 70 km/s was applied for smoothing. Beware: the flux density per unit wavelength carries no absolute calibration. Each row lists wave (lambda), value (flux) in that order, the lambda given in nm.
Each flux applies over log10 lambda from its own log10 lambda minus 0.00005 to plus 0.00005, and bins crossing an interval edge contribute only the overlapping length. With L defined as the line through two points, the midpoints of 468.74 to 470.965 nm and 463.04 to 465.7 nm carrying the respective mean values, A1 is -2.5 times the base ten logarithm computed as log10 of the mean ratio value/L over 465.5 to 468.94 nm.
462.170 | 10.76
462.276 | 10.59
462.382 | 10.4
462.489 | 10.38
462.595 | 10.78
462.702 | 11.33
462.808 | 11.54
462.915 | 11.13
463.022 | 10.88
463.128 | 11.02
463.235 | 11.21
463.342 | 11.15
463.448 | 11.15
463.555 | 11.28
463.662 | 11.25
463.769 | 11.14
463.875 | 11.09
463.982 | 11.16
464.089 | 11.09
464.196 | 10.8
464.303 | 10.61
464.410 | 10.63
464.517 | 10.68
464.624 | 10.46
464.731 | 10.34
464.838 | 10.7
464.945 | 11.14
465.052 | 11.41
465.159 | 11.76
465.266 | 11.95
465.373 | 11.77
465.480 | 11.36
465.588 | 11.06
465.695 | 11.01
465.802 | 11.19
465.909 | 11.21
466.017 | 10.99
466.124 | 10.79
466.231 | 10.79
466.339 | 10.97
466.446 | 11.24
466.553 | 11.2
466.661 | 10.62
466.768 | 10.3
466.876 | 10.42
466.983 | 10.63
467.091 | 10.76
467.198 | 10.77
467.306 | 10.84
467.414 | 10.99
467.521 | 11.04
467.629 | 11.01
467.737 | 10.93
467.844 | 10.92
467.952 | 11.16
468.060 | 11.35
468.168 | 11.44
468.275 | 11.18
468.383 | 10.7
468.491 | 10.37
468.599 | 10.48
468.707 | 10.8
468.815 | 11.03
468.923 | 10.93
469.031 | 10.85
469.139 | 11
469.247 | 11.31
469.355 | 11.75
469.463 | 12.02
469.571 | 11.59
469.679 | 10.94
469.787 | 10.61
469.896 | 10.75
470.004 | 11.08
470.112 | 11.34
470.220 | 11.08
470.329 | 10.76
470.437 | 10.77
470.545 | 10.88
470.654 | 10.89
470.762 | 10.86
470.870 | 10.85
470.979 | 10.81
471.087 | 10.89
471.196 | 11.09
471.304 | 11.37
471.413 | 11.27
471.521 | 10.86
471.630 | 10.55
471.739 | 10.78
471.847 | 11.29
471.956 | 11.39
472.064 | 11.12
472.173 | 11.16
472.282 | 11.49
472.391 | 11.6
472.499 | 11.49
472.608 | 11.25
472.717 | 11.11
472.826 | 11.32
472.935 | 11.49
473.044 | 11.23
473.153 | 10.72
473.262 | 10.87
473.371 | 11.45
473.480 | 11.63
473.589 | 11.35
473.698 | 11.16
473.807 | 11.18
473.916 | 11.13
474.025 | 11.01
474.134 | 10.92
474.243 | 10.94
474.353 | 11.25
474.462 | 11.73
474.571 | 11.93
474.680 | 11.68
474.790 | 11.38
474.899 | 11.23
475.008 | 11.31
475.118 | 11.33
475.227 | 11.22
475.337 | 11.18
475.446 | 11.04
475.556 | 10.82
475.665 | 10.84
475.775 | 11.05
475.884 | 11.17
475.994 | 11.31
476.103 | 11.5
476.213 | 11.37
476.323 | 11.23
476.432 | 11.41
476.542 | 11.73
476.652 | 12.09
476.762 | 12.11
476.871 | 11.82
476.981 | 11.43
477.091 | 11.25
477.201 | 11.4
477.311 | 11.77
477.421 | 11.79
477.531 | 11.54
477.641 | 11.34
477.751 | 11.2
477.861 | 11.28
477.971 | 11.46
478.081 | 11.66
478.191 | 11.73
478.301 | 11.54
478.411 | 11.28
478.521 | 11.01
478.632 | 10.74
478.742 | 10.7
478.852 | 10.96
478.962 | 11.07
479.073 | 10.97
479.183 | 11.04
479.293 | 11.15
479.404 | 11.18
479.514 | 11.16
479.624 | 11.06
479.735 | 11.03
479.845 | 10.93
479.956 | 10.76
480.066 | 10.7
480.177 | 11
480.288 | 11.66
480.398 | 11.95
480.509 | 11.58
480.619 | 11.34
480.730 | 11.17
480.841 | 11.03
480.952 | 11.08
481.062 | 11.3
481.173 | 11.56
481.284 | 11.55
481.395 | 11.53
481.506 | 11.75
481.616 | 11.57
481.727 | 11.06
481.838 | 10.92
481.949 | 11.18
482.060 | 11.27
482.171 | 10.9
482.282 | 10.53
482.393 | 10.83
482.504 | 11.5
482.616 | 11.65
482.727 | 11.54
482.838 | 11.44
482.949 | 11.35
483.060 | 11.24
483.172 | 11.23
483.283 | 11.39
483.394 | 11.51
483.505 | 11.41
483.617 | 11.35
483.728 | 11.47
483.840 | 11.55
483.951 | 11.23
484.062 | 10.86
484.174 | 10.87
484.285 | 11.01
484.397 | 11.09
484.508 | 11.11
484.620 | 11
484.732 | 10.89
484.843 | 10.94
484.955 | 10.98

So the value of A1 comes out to 0.02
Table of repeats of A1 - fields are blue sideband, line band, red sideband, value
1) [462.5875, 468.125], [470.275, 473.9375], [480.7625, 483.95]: 0.001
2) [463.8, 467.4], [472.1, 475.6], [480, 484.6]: -0.015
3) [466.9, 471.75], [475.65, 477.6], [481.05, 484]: -0.031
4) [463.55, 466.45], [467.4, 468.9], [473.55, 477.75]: 0.019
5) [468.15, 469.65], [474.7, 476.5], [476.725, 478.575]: 0.018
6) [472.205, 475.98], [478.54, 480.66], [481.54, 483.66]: 0.015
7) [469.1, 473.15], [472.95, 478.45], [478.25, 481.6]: -0.019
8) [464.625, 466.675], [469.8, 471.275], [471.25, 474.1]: 0.025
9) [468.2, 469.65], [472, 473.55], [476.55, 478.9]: -0.004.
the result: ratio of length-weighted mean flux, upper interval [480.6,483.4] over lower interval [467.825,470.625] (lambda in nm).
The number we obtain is 1.0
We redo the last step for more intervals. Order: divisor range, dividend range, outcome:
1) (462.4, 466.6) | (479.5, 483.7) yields 1.02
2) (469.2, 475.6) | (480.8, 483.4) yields 1.01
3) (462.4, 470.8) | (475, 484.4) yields 1.02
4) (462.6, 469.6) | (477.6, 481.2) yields 1.01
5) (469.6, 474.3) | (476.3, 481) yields 1.02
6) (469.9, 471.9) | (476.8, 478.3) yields 1.05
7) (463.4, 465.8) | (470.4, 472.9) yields 1.00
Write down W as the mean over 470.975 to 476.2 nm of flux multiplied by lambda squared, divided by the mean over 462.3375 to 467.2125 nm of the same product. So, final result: 1.06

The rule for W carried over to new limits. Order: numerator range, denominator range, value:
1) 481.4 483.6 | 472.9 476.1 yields 1.04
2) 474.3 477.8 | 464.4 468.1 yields 1.08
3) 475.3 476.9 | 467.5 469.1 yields 1.08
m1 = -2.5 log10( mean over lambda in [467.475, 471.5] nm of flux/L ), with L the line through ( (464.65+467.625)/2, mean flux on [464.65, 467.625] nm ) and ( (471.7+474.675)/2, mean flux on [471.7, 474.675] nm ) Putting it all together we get 0.01 mag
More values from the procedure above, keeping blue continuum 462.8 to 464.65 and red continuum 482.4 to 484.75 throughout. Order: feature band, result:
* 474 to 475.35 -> -0.02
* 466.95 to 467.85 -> 0.02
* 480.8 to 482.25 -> 0.00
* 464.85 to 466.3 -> -0.02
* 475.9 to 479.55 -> -0.02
